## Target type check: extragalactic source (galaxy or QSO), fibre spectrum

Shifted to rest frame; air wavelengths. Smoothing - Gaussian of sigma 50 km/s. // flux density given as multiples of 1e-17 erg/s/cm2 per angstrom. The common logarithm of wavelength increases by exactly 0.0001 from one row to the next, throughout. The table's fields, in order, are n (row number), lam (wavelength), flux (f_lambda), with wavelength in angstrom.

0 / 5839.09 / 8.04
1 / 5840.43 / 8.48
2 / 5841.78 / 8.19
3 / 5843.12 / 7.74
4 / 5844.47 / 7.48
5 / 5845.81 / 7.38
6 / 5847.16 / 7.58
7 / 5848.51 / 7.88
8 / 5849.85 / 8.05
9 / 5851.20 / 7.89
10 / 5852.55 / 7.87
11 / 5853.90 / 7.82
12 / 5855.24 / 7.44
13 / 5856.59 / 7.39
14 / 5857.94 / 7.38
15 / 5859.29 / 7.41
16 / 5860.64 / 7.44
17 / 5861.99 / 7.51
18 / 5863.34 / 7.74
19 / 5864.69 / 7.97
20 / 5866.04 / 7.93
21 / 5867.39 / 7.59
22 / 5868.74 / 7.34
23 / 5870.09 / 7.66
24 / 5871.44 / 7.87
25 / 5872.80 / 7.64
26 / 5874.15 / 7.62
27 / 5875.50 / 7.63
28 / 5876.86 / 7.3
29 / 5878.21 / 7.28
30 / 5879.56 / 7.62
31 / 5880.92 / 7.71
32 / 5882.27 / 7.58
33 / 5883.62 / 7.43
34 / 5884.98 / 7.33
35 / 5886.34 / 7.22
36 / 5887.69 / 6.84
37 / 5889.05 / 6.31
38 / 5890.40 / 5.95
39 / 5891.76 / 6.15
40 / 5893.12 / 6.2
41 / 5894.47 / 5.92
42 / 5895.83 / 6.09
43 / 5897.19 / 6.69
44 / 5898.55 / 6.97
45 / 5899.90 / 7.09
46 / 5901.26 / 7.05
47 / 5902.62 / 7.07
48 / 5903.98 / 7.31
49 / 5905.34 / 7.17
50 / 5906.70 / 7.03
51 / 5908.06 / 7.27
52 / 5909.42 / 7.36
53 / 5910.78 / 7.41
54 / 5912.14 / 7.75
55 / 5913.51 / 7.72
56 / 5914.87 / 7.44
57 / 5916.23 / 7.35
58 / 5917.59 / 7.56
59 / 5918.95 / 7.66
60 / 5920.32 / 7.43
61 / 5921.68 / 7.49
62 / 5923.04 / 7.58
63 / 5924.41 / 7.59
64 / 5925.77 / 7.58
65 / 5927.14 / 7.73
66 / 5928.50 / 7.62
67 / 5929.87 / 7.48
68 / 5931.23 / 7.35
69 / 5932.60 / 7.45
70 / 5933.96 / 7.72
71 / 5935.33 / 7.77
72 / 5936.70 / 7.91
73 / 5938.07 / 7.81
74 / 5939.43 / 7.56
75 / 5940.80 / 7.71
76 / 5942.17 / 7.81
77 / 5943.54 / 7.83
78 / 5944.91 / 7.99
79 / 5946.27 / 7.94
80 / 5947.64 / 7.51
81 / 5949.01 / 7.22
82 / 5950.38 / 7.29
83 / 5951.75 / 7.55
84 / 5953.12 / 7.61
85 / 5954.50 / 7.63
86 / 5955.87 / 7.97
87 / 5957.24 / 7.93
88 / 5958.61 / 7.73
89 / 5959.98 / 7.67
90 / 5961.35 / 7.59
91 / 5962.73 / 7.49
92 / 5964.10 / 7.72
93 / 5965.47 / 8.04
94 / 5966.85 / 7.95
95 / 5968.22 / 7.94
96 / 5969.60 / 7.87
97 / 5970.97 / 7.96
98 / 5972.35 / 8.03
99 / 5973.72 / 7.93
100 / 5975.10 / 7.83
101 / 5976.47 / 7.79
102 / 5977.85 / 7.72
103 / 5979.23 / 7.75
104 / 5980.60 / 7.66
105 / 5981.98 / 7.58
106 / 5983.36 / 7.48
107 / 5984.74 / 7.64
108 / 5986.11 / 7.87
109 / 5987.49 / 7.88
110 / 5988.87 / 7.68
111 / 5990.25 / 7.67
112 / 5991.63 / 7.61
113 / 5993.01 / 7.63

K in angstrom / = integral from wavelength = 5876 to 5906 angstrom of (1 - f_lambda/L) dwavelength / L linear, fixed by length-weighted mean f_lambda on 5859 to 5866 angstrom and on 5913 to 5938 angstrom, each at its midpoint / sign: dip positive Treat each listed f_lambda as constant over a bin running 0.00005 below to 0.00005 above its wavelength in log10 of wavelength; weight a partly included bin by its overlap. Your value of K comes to 2.7 angstrom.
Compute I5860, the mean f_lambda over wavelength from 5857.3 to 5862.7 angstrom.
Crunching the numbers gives 7.43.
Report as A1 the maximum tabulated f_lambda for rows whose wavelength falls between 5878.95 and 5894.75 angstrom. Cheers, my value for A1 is 7.71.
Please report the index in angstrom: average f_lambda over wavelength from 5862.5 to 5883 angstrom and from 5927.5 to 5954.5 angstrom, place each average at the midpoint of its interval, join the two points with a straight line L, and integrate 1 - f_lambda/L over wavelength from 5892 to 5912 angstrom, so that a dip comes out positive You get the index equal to 1.9 angstrom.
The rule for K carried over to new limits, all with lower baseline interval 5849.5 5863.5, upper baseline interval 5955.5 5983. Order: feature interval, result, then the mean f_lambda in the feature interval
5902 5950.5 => 1.2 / 7.54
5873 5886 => 0.3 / 7.5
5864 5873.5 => -0.1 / 7.71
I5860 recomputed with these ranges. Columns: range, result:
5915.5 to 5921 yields 7.5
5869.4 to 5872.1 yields 7.77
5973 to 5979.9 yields 7.81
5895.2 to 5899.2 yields 6.58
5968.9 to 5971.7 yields 7.9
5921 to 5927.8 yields 7.59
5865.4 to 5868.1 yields 7.76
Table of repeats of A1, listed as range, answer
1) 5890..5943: 7.91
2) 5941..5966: 8.04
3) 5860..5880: 7.97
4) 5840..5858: 8.48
